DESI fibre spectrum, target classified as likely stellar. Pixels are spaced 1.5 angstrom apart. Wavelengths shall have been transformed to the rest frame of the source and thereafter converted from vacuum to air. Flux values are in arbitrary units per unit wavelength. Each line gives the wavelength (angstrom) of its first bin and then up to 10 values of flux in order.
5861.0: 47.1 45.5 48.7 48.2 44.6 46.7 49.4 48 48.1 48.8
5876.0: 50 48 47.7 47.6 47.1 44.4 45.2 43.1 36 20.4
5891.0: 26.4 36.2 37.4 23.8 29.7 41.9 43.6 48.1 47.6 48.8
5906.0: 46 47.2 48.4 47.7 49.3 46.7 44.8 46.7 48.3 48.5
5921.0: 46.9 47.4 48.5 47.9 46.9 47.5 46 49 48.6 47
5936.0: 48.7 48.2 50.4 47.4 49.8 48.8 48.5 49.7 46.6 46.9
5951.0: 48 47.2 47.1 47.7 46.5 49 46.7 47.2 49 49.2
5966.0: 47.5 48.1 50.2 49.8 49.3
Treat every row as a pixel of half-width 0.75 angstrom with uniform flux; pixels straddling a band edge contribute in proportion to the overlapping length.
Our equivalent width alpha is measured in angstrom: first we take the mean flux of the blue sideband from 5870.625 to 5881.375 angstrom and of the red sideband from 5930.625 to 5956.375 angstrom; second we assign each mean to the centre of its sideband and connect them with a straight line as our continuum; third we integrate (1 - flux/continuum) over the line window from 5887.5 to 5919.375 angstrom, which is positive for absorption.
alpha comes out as 4.5 angstrom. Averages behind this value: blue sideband 48.3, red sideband 48.2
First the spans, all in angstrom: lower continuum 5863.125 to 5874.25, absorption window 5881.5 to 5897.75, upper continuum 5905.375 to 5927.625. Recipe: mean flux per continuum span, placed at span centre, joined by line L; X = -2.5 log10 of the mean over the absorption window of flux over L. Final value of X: 0.33 mag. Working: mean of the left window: 47.7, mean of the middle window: 35.2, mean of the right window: 47.4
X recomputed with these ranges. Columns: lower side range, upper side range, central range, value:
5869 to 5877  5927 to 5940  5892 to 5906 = 0.21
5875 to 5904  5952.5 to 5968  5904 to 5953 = -0.08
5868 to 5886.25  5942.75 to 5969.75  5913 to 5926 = 0.01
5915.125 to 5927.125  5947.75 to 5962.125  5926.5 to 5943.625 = -0.02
